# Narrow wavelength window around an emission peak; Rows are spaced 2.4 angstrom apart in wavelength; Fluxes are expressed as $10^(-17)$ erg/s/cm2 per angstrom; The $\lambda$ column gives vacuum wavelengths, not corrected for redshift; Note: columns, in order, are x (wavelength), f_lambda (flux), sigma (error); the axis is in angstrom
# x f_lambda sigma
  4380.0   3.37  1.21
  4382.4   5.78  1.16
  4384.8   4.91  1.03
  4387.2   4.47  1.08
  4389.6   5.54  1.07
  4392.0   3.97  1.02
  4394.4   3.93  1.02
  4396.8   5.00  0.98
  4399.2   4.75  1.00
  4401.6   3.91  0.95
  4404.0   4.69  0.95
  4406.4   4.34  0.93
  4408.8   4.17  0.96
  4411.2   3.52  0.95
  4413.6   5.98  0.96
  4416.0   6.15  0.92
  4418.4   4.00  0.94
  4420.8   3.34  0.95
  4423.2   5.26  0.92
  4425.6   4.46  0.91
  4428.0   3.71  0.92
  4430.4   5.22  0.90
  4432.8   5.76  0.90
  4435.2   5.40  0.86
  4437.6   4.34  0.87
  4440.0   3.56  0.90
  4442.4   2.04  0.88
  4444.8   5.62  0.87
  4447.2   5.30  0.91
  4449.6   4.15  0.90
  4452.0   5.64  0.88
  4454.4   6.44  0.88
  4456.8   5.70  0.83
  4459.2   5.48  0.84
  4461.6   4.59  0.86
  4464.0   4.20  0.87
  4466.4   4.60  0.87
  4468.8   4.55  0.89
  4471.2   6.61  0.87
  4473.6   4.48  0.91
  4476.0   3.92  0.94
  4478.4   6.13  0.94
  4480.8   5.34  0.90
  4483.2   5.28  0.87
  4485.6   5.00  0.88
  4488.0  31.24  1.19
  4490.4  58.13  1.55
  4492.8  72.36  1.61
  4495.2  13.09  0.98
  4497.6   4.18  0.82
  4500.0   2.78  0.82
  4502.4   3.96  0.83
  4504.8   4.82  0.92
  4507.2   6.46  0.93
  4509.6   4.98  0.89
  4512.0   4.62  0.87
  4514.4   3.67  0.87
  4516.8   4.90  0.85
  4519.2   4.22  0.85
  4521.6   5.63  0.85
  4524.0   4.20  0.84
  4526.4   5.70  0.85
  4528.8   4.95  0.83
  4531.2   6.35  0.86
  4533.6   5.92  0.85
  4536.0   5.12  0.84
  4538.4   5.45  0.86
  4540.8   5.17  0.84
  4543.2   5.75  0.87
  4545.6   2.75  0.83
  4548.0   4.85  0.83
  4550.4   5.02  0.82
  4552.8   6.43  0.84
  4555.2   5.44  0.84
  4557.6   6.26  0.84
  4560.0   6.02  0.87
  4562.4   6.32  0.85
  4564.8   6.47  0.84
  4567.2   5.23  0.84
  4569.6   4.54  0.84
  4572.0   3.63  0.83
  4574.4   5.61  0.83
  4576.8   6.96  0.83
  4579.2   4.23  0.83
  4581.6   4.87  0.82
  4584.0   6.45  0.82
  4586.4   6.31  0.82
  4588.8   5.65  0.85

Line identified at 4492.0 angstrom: [O II]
